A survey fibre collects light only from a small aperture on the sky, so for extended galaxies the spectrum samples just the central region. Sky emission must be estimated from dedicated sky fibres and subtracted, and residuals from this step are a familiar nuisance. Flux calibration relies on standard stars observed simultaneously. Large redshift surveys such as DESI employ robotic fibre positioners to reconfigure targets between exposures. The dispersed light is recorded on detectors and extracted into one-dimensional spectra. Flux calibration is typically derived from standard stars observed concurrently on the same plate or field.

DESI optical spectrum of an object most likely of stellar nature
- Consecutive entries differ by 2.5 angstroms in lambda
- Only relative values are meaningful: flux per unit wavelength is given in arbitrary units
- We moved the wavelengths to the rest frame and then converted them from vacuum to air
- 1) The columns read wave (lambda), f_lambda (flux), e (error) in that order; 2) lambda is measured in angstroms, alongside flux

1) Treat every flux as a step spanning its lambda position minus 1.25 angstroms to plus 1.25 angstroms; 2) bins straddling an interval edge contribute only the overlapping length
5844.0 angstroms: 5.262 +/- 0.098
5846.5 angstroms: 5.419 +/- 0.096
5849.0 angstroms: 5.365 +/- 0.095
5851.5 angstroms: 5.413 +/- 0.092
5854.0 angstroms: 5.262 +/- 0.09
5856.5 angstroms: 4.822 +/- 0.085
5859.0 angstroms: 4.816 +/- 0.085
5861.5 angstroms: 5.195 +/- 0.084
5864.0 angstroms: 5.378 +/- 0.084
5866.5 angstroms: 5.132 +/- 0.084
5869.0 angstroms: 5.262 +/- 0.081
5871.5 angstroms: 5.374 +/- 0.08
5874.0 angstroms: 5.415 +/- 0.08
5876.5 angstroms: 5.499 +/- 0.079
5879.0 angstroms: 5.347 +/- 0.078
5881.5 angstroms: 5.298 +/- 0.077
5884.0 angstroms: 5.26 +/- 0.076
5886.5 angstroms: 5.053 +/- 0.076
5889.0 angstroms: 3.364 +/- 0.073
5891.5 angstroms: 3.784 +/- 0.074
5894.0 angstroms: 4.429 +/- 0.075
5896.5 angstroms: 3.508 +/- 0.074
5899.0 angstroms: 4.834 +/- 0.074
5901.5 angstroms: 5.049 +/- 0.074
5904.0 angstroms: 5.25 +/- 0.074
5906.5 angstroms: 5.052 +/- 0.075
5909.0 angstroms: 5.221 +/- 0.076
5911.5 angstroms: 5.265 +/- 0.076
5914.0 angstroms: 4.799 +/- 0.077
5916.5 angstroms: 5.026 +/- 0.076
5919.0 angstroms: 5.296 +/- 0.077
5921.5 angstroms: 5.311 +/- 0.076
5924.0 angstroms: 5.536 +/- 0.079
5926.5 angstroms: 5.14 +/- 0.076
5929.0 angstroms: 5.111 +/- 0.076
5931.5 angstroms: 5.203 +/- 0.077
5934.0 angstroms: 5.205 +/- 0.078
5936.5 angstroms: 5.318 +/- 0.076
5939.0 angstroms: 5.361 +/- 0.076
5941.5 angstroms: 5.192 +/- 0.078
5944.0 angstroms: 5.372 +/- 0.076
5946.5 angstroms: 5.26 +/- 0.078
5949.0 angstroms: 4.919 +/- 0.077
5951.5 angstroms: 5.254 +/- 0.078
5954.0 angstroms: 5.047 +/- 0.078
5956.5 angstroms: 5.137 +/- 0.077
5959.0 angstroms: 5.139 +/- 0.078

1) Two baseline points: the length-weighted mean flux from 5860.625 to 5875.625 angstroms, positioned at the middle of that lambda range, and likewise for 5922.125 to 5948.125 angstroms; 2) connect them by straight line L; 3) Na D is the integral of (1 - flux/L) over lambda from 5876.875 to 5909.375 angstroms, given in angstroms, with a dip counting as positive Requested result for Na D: 3.4 angstroms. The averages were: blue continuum 5.3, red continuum 5.27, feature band 4.73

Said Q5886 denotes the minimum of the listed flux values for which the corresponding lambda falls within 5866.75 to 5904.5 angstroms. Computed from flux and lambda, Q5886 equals 3.364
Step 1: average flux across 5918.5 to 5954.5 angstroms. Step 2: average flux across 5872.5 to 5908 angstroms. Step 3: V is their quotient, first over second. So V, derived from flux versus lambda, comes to 1.09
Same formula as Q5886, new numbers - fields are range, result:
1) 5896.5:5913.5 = 3.508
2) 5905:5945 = 4.799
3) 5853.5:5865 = 4.816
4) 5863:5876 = 5.132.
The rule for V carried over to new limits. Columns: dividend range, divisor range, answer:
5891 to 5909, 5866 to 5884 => 0.87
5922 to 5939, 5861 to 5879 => 0.99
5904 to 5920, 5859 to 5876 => 0.97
